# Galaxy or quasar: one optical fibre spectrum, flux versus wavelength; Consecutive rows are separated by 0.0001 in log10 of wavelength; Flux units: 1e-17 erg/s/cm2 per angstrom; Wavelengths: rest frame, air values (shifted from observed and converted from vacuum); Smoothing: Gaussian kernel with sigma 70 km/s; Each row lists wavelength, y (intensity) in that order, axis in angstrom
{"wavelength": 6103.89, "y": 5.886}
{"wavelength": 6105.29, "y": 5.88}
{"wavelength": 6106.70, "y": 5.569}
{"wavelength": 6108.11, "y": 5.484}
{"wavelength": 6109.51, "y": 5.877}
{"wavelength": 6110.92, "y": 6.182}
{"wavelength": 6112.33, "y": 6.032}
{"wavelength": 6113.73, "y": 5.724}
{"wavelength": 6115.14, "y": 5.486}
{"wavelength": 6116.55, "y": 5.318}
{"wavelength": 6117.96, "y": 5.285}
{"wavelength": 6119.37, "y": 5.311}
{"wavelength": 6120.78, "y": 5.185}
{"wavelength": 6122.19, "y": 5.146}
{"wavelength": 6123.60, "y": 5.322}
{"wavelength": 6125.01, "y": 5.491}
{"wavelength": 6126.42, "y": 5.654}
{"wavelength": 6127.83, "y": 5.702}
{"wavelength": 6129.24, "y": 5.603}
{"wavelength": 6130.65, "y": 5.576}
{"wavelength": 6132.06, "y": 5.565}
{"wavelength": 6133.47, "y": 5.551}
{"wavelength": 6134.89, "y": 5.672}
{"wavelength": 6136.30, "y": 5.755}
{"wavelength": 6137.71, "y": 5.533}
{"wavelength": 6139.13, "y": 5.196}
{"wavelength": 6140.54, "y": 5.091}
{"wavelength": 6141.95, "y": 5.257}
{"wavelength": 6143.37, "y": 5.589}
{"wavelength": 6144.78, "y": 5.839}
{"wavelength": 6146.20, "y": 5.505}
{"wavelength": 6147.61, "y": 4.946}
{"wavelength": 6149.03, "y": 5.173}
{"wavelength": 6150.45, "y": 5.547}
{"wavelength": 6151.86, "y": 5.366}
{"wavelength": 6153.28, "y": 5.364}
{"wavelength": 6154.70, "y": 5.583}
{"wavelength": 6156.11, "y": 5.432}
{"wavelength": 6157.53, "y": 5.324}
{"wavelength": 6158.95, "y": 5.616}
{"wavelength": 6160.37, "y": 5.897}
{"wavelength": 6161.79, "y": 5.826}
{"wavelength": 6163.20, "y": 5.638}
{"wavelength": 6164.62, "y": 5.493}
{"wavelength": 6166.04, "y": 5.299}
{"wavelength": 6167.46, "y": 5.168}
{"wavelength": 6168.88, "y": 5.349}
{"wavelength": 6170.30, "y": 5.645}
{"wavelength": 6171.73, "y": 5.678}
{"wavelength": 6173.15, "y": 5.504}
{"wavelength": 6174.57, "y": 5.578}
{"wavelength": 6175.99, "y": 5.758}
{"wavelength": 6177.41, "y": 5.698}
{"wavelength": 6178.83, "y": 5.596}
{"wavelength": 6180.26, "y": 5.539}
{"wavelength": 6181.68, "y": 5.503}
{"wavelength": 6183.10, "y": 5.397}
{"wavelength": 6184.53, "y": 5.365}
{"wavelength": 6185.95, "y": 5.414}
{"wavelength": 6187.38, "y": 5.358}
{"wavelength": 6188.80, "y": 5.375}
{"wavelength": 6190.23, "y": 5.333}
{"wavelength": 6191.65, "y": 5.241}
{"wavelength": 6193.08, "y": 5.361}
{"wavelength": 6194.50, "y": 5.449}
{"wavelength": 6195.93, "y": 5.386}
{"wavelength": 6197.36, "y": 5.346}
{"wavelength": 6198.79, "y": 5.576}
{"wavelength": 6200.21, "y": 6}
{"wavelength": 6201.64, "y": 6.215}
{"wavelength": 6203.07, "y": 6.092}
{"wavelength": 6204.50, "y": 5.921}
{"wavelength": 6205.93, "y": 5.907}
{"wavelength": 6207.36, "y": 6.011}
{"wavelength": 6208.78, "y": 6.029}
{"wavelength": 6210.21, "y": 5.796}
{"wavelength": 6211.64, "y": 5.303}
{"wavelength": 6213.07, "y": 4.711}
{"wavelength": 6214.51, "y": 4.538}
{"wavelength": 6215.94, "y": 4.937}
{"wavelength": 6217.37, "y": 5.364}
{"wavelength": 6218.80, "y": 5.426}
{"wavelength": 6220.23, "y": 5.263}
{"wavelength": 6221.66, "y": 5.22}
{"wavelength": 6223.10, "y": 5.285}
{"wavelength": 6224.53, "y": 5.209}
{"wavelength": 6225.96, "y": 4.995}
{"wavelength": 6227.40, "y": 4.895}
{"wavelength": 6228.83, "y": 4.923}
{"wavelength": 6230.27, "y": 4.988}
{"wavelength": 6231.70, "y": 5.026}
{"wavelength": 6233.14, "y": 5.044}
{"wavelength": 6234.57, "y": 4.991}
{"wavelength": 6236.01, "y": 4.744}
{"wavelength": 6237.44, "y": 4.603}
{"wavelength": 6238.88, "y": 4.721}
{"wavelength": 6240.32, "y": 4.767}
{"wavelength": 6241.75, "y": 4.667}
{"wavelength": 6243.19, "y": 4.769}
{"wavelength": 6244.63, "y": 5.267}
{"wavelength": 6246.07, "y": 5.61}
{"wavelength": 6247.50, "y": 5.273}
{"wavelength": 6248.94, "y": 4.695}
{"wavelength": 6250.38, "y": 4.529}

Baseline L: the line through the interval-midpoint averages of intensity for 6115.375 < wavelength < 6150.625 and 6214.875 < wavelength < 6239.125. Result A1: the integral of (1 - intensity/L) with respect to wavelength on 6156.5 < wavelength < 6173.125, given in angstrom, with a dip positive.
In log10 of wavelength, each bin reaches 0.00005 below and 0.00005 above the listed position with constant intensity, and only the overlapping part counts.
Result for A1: -0.7 angstrom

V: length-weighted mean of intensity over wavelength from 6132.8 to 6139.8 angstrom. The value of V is 5.54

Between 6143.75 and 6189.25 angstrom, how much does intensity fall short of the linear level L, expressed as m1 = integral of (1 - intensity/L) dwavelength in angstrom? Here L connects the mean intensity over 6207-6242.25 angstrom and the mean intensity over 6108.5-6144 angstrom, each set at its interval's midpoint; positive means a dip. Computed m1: -1.3 angstrom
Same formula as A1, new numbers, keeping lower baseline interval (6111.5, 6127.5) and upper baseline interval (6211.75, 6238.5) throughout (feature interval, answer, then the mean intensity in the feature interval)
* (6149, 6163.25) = -0.6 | 5.54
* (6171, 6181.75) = -0.8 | 5.61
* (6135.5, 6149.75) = -0.1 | 5.39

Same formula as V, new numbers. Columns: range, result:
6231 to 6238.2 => 4.88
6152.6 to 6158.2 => 5.43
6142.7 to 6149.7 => 5.41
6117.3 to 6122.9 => 5.23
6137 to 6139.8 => 5.36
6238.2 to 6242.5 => 4.72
